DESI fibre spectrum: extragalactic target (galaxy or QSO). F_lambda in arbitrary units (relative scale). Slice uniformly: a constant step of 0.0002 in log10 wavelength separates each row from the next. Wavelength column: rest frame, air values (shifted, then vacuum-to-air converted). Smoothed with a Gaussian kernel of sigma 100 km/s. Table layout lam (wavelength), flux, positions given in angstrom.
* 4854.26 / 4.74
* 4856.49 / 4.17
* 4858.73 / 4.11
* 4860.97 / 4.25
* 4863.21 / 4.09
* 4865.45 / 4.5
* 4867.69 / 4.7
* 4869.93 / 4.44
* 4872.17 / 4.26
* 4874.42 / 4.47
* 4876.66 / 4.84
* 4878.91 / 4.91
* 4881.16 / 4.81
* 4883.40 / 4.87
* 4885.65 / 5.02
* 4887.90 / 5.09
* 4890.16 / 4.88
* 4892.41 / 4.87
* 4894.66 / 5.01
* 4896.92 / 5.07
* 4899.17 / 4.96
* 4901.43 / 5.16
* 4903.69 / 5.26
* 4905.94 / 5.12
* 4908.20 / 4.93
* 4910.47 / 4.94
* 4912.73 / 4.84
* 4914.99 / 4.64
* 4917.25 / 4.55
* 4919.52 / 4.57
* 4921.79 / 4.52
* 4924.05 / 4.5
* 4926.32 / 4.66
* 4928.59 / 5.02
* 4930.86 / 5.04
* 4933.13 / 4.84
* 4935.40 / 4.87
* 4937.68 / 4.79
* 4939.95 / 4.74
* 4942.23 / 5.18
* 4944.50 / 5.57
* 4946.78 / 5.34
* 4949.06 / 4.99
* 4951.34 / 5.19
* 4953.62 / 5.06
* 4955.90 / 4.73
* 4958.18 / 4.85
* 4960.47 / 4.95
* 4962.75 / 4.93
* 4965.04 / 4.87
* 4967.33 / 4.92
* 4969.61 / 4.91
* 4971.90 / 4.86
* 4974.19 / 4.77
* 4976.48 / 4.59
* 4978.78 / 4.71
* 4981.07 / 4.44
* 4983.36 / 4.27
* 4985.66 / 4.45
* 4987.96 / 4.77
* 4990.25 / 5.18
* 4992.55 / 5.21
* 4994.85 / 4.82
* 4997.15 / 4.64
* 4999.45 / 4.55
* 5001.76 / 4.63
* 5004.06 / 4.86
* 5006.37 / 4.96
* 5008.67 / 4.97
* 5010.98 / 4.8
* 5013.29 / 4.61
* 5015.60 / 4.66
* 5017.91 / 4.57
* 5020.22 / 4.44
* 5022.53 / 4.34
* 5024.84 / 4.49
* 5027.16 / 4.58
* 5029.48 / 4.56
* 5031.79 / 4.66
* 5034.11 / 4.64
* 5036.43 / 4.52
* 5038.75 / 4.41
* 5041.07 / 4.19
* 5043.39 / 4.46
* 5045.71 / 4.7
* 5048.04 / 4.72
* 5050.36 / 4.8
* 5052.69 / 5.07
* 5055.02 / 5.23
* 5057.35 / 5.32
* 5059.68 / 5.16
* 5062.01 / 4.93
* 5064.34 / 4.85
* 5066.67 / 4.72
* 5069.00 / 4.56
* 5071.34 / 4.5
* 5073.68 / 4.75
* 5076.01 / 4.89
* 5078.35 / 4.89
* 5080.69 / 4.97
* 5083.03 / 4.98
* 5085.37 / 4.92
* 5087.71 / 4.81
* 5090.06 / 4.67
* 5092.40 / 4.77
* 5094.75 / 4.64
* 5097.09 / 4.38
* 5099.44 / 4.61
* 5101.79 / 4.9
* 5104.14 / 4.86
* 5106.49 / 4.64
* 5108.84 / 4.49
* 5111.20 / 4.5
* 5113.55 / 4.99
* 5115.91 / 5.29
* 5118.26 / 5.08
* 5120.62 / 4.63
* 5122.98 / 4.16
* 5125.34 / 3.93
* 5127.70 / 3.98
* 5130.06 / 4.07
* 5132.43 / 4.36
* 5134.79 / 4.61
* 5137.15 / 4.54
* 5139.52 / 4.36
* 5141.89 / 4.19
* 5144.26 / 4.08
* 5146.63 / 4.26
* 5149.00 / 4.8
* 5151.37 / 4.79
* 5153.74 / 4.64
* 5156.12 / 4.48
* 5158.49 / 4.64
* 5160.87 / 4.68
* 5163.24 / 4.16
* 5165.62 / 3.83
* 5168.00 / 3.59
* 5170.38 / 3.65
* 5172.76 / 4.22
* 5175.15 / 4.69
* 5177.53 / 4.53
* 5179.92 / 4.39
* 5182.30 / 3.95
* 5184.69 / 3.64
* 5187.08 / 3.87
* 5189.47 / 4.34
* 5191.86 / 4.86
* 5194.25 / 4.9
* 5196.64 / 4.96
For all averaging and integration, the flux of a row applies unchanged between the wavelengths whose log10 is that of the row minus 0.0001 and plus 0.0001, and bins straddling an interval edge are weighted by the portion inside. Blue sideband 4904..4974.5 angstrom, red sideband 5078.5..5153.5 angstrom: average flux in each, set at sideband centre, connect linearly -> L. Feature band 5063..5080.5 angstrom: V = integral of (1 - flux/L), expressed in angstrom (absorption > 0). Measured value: -0.3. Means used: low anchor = 4.9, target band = 4.75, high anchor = 4.59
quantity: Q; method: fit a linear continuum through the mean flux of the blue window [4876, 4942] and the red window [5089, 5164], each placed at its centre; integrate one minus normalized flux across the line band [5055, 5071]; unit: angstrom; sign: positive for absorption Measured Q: -0.99 angstrom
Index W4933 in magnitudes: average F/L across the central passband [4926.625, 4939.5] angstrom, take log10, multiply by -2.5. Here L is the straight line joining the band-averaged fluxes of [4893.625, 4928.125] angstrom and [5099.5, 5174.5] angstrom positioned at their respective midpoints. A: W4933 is -0.02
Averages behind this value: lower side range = 4.85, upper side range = 4.44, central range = 4.89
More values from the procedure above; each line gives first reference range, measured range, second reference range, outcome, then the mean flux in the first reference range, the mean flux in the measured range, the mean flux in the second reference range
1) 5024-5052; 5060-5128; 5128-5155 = -0.05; 4.57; 4.71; 4.41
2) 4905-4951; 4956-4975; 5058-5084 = 0.00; 4.89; 4.88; 4.85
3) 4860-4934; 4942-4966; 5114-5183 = -0.08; 4.78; 5.06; 4.37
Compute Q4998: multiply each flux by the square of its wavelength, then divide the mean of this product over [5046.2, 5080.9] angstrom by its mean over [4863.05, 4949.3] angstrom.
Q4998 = 1.07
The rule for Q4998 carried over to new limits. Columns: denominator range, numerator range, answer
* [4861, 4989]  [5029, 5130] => 1.04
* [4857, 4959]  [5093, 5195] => 1.01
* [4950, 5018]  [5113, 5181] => 0.98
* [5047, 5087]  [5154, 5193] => 0.90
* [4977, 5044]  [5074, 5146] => 1.03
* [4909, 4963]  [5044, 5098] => 1.04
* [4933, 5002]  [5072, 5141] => 1.01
